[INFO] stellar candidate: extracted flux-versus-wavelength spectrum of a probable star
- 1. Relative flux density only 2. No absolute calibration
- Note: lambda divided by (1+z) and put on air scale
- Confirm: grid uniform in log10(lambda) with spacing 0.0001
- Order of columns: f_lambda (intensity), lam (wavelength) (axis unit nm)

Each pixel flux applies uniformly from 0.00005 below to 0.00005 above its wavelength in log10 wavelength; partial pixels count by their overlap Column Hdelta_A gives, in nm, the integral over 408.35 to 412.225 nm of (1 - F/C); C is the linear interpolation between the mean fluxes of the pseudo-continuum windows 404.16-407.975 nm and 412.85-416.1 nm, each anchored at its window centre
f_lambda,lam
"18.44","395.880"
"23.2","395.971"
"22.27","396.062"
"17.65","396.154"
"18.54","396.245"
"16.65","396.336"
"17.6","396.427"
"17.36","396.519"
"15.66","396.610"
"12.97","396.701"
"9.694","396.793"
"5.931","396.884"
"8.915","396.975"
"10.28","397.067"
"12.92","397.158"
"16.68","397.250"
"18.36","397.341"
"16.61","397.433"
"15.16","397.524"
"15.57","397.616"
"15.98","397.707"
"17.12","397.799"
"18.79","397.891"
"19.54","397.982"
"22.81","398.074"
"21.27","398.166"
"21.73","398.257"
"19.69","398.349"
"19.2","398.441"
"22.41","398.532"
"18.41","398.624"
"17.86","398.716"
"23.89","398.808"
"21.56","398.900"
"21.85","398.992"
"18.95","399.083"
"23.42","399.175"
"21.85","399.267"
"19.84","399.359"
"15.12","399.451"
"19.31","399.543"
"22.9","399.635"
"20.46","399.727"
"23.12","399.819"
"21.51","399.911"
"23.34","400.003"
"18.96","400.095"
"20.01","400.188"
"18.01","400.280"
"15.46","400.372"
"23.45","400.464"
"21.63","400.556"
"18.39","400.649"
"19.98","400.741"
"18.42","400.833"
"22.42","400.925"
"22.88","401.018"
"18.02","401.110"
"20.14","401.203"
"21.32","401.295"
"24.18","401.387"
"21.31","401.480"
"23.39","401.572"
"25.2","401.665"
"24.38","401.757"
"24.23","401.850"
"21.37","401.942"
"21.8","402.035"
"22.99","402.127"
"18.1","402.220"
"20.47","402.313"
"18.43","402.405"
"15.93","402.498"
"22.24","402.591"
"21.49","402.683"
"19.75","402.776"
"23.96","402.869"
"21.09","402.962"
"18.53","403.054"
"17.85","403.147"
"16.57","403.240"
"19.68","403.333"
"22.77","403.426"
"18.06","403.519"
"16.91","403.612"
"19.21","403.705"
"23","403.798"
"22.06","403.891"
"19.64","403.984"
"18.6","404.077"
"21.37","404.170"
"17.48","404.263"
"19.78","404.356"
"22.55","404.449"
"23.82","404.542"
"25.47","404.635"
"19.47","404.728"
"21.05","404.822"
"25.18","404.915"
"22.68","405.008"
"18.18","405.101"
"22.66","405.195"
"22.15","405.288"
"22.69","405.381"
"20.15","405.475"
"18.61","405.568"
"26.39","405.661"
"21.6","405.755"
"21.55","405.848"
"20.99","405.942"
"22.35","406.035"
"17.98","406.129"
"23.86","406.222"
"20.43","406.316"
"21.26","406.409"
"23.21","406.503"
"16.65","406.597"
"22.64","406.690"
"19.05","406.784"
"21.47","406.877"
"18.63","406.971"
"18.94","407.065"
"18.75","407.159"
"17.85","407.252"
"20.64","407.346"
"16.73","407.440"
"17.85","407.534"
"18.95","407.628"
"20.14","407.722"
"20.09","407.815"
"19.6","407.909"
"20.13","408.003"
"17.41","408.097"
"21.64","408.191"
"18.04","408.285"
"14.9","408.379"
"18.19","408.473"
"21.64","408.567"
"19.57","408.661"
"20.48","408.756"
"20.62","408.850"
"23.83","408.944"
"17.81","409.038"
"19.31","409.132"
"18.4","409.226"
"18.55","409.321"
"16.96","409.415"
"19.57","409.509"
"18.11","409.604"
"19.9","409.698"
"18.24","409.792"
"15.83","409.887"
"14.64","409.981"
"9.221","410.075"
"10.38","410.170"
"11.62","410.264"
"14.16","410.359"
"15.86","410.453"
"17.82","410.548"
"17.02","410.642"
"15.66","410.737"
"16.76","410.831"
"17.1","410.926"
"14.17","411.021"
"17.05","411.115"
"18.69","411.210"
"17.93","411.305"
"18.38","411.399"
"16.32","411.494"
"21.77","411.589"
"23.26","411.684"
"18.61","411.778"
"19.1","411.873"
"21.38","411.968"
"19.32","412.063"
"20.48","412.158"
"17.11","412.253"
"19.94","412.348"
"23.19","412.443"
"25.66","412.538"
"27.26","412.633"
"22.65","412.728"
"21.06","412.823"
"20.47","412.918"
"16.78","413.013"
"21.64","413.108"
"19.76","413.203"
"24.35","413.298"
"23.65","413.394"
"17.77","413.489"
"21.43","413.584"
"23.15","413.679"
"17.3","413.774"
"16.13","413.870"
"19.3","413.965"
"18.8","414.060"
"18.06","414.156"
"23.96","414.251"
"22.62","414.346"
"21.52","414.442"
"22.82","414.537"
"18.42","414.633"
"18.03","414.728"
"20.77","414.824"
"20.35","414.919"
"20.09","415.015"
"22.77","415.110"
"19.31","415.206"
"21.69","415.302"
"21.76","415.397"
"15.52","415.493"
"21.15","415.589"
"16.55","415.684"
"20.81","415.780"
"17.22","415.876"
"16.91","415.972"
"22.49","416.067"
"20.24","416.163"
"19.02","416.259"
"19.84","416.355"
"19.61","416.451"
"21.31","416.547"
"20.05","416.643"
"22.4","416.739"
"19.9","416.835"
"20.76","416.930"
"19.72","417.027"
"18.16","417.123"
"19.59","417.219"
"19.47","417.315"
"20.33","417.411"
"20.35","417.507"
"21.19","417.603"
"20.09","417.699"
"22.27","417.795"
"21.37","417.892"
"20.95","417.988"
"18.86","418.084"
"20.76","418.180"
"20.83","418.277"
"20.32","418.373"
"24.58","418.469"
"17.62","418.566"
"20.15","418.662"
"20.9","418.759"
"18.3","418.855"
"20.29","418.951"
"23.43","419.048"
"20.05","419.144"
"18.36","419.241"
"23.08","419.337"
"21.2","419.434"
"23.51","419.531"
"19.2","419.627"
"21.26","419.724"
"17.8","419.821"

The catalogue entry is 0.501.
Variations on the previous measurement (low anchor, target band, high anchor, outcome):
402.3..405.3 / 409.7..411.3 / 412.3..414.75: 0.41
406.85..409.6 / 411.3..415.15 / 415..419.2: -0.17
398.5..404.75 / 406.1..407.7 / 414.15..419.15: 0.07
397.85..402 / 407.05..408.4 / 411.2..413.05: 0.12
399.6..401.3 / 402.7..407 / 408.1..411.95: -0.37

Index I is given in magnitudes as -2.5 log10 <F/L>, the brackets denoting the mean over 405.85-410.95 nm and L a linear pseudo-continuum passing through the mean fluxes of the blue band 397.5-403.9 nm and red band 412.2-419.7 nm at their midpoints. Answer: 0.11 mag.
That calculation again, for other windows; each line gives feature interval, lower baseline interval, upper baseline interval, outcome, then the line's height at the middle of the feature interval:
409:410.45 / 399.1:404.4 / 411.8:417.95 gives 0.26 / 20.5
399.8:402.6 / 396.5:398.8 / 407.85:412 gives -0.23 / 16.9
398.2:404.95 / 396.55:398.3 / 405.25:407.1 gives -0.15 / 18.2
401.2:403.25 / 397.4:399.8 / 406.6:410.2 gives -0.10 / 19.3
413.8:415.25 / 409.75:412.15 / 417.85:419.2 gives -0.09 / 18.6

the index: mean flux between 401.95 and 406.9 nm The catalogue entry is 20.8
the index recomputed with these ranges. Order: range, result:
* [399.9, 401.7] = 20.9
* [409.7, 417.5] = 19.3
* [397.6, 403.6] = 20.5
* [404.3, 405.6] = 21.8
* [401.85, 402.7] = 20.5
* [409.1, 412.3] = 17.3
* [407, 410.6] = 18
